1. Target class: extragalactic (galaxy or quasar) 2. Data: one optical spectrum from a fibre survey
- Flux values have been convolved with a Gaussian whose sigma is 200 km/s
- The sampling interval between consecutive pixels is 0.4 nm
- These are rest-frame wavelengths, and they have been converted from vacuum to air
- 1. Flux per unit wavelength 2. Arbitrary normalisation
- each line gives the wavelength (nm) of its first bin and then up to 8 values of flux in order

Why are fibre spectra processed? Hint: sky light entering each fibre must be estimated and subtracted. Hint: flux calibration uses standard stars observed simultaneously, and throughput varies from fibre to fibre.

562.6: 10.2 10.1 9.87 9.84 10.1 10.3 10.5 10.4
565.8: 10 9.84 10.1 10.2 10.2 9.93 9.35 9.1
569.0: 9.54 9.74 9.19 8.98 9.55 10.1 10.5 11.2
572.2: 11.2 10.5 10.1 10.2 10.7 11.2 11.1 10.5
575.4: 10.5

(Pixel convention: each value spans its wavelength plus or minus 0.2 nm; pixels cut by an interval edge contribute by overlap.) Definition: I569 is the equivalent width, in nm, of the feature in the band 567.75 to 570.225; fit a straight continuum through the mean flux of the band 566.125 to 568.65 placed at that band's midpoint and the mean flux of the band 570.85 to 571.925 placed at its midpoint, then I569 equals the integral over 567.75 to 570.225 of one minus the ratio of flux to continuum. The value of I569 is 0.181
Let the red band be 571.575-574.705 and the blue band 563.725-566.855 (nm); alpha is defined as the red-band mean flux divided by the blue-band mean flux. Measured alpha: 1.06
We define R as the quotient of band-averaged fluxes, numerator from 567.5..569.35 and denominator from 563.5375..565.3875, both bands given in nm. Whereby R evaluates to 0.94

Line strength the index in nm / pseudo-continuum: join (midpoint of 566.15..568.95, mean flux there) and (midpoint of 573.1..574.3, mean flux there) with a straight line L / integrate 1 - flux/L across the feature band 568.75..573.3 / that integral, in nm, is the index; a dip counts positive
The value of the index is 0.096 nm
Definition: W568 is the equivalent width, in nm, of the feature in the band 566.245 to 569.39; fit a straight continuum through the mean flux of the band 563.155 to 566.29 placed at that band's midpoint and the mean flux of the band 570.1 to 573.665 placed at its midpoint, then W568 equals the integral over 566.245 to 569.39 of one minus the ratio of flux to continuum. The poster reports 0.13 nm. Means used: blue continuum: 10.1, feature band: 9.78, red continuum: 10.3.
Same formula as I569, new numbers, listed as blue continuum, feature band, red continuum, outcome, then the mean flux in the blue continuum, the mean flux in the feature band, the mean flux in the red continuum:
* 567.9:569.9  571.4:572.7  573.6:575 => -0.08 nm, 9.42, 10.9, 10.9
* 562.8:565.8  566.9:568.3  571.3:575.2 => 0.06 nm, 10.1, 9.94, 10.7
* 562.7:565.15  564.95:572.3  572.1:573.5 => 0.25 nm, 10.1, 9.95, 10.5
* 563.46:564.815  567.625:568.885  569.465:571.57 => 0.04 nm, 10.1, 9.46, 9.66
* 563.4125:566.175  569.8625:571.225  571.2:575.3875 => 0.13 nm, 10.1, 9.53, 10.7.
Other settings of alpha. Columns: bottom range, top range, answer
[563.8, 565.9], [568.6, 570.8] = 0.92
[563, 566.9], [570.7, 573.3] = 1.04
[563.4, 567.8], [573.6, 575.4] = 1.07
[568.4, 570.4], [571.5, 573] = 1.16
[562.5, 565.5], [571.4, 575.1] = 1.06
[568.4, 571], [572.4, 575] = 1.13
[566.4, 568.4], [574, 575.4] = 1.09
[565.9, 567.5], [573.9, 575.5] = 1.08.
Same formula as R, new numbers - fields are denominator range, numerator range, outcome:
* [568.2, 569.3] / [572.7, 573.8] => 1.10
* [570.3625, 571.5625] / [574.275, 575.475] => 1.08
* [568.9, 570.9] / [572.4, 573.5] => 1.09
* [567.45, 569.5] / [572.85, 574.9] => 1.11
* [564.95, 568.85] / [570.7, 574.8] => 1.07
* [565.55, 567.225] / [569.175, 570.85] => 0.93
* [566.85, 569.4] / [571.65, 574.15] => 1.10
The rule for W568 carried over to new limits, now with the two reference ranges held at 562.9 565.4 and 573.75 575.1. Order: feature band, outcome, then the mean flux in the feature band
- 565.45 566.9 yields 0.036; 10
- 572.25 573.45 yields 0.046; 10.4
